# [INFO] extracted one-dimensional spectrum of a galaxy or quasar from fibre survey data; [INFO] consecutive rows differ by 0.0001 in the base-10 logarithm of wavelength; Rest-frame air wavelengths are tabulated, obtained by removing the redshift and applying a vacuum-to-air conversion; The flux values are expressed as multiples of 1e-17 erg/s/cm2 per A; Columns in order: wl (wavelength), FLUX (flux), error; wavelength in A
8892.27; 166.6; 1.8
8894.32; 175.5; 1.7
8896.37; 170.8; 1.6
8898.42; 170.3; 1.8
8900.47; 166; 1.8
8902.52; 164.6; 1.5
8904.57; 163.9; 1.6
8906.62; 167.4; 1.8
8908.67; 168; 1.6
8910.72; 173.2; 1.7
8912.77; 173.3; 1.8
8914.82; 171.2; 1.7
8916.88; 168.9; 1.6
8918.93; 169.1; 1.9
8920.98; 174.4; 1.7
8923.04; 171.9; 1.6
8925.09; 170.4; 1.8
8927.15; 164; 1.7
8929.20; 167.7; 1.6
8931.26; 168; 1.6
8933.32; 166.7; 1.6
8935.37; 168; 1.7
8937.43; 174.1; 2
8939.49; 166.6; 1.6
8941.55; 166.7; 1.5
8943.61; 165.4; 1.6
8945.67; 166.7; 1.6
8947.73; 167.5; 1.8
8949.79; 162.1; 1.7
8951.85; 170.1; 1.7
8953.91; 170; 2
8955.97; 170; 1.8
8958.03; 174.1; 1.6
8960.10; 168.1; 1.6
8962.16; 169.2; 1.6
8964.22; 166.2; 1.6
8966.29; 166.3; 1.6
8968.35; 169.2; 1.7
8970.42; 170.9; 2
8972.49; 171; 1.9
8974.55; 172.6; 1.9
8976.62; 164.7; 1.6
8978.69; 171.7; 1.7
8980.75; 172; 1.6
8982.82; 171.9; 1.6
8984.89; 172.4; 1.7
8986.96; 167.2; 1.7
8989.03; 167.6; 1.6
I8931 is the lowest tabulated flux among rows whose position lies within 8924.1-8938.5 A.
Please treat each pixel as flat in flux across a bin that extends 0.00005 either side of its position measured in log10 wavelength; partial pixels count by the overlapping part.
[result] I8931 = 164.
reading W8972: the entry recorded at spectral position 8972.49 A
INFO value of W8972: 171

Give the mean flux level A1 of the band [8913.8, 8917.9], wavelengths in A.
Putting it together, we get 170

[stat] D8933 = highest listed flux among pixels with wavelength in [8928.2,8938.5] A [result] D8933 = 174.1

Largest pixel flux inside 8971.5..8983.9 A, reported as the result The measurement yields 172.6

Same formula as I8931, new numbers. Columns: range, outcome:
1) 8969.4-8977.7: 164.7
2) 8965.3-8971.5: 166.3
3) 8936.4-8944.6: 165.4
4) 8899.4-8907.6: 163.9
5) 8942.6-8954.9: 162.1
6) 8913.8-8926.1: 168.9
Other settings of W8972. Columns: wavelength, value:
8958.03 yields 174.1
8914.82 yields 171.2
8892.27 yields 166.6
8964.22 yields 166.2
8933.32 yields 166.7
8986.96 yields 167.2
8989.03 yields 167.6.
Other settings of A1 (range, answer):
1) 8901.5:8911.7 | 167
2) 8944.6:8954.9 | 167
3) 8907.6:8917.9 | 171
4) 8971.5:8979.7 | 170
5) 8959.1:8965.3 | 168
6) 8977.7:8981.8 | 172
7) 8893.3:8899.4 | 172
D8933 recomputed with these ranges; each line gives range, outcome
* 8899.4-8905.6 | 166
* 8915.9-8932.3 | 174.4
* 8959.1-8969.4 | 169.2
